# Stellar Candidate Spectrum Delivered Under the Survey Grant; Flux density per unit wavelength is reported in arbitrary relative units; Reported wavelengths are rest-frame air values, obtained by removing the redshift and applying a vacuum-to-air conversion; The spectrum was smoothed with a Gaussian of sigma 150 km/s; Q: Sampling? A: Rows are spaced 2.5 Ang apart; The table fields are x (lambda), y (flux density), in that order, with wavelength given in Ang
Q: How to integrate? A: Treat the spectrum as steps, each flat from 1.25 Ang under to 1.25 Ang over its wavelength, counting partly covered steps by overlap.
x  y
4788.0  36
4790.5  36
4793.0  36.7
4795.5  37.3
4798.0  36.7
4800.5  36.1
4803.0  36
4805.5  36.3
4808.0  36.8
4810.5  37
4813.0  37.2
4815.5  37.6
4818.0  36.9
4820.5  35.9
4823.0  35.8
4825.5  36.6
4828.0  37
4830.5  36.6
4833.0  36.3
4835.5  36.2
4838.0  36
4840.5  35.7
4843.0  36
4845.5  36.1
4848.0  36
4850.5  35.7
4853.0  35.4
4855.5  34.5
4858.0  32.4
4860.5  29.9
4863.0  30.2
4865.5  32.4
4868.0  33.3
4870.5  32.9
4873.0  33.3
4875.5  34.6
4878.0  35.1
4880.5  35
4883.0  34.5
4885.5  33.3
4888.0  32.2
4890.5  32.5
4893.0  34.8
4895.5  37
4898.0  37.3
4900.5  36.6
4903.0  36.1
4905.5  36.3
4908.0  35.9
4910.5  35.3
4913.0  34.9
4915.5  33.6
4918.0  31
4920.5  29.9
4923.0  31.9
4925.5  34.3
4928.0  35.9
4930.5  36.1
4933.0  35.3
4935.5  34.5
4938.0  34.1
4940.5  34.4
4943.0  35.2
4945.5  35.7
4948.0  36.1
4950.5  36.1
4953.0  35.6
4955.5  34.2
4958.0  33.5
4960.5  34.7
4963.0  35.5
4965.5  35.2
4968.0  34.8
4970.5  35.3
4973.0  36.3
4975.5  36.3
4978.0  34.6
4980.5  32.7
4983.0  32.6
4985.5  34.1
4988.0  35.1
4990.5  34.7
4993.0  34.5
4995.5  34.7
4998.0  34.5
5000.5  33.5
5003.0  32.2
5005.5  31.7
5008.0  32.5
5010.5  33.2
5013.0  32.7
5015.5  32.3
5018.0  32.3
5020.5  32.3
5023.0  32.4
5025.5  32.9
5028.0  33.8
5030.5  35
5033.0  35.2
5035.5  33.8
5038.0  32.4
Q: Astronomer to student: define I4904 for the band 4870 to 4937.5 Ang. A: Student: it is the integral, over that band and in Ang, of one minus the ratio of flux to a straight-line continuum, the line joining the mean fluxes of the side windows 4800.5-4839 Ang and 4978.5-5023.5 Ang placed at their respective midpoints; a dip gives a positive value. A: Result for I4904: 1.1 Ang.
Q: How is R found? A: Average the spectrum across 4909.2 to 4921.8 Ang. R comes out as 32.9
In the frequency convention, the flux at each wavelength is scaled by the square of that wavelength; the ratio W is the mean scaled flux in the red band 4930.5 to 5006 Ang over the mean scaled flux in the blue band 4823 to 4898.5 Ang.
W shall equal 1.05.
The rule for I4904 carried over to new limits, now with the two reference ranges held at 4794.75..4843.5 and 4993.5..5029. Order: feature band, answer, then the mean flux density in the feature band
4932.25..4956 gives -0.7 Ang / 35.1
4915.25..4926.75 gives 0.9 Ang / 32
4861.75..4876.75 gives 1.2 Ang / 32.8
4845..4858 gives 0.3 Ang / 35.2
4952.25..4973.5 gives -0.7 Ang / 35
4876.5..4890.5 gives 0.6 Ang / 33.9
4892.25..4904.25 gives -0.5 Ang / 36.4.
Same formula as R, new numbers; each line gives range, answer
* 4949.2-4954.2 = 35.9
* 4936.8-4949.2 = 35.1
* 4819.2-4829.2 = 36.3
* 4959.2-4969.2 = 35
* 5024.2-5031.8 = 33.9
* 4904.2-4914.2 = 35.6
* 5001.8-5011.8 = 32.4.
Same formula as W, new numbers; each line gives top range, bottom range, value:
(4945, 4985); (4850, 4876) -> 1.10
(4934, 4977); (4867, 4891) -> 1.08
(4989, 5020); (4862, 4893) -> 1.05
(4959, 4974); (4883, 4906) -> 1.04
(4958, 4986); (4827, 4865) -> 1.05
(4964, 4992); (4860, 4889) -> 1.09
